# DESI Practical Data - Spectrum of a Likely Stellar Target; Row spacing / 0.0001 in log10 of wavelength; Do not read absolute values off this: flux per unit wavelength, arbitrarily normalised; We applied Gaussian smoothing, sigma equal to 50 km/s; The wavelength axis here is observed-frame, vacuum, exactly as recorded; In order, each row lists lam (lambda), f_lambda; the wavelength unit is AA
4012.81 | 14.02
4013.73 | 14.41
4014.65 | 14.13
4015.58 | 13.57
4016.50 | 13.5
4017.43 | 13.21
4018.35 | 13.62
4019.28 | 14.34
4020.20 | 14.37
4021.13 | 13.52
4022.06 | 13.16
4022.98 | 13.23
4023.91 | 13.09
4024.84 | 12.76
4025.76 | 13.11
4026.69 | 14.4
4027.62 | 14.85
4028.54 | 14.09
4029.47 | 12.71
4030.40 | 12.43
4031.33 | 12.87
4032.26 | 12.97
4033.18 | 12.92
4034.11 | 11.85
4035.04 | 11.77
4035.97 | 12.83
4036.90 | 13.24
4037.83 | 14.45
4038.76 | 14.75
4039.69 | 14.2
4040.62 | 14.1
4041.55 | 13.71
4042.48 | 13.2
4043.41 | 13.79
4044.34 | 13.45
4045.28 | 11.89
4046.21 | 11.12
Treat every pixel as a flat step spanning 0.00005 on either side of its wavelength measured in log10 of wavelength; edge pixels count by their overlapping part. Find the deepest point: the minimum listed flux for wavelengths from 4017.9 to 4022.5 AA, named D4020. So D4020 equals 13.16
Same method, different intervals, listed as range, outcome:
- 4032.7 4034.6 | 11.85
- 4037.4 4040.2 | 14.2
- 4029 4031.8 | 12.43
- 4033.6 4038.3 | 11.77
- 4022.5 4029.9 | 12.71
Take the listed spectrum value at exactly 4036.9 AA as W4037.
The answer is 13.24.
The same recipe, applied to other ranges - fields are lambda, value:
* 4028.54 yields 14.09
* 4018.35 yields 13.62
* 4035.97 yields 12.83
